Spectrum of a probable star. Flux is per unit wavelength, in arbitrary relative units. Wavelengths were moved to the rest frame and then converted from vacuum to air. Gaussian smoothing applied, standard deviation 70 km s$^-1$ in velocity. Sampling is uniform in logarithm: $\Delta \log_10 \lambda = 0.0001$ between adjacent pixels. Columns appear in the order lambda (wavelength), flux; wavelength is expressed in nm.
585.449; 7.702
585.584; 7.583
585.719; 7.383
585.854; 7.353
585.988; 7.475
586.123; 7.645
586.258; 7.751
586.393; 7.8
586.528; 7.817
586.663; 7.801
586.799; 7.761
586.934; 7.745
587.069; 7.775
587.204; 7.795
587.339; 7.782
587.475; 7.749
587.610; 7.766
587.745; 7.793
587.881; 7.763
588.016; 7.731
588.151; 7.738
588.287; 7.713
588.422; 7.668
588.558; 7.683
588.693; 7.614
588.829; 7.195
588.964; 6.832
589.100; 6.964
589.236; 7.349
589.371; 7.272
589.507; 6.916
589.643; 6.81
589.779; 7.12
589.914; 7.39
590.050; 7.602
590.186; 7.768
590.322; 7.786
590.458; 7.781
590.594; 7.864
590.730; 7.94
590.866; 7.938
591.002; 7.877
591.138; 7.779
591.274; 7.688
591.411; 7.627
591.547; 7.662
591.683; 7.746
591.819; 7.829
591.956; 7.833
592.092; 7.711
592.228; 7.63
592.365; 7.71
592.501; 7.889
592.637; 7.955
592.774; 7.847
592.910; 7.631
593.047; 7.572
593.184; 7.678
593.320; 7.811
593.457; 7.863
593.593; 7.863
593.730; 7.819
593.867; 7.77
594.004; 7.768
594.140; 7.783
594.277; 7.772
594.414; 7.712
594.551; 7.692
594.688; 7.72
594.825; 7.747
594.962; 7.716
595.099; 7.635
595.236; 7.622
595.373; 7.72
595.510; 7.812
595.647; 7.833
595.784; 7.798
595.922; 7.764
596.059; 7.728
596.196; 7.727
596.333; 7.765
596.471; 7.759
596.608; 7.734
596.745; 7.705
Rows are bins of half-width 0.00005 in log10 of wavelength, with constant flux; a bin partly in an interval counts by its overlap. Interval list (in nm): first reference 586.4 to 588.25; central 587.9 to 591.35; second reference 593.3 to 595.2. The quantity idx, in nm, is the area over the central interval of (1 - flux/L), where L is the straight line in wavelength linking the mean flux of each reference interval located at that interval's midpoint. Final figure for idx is 0.107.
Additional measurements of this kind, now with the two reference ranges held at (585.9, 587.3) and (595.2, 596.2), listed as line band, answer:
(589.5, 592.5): 0.035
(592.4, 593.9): -0.007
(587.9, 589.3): 0.051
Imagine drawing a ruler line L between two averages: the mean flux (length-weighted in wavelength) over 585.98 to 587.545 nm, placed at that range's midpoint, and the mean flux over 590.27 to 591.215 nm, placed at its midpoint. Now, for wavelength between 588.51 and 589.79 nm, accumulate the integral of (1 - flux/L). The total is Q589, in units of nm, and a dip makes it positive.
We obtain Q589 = 0.11 nm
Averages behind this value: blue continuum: 7.75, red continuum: 7.85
